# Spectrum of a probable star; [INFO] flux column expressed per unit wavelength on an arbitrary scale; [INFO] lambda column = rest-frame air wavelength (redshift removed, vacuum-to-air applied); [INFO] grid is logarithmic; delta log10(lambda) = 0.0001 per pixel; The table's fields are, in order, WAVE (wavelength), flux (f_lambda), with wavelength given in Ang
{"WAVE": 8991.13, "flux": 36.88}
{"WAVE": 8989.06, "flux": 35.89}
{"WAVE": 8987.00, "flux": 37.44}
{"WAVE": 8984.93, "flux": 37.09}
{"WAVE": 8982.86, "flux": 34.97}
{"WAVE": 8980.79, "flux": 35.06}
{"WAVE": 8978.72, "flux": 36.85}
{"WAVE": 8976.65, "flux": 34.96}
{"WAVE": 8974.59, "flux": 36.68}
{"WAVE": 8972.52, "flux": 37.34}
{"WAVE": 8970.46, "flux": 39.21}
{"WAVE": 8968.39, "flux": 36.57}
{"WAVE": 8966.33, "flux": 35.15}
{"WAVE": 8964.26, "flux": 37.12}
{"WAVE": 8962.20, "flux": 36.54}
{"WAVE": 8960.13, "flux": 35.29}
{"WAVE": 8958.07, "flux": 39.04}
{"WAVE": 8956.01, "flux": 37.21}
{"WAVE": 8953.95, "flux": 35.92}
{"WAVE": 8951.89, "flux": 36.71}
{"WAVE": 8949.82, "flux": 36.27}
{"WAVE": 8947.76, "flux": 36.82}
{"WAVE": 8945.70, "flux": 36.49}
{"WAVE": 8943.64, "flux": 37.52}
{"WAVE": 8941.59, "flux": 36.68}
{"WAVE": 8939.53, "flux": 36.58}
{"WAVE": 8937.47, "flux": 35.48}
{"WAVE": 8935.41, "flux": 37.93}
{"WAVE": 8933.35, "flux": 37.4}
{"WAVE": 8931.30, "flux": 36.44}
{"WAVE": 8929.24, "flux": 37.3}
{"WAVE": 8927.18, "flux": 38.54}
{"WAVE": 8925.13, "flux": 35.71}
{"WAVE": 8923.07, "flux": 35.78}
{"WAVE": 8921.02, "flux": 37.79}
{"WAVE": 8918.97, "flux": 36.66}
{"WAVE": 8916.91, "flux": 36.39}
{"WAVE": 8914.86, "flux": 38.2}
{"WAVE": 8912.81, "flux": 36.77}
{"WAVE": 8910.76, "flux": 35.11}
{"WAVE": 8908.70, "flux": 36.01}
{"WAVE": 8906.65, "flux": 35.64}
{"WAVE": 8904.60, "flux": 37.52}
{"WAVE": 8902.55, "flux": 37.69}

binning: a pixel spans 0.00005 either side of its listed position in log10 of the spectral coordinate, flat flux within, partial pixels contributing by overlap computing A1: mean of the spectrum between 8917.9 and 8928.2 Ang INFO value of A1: 36.9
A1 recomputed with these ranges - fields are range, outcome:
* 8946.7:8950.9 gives 36.5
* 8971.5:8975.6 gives 37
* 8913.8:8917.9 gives 37.3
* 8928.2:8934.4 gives 37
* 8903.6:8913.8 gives 36.2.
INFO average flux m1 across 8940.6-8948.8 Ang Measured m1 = 36.9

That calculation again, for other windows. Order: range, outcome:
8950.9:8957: 36.6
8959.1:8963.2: 35.9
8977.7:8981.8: 35.9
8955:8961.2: 37.2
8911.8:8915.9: 37.5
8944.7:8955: 36.4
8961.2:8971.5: 36.9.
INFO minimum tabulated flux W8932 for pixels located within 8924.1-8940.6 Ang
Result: 35.48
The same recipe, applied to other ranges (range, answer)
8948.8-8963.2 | 35.29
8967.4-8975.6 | 36.57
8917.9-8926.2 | 35.71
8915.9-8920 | 36.39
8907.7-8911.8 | 35.11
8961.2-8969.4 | 35.15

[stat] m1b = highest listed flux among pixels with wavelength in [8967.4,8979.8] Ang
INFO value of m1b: 39.21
